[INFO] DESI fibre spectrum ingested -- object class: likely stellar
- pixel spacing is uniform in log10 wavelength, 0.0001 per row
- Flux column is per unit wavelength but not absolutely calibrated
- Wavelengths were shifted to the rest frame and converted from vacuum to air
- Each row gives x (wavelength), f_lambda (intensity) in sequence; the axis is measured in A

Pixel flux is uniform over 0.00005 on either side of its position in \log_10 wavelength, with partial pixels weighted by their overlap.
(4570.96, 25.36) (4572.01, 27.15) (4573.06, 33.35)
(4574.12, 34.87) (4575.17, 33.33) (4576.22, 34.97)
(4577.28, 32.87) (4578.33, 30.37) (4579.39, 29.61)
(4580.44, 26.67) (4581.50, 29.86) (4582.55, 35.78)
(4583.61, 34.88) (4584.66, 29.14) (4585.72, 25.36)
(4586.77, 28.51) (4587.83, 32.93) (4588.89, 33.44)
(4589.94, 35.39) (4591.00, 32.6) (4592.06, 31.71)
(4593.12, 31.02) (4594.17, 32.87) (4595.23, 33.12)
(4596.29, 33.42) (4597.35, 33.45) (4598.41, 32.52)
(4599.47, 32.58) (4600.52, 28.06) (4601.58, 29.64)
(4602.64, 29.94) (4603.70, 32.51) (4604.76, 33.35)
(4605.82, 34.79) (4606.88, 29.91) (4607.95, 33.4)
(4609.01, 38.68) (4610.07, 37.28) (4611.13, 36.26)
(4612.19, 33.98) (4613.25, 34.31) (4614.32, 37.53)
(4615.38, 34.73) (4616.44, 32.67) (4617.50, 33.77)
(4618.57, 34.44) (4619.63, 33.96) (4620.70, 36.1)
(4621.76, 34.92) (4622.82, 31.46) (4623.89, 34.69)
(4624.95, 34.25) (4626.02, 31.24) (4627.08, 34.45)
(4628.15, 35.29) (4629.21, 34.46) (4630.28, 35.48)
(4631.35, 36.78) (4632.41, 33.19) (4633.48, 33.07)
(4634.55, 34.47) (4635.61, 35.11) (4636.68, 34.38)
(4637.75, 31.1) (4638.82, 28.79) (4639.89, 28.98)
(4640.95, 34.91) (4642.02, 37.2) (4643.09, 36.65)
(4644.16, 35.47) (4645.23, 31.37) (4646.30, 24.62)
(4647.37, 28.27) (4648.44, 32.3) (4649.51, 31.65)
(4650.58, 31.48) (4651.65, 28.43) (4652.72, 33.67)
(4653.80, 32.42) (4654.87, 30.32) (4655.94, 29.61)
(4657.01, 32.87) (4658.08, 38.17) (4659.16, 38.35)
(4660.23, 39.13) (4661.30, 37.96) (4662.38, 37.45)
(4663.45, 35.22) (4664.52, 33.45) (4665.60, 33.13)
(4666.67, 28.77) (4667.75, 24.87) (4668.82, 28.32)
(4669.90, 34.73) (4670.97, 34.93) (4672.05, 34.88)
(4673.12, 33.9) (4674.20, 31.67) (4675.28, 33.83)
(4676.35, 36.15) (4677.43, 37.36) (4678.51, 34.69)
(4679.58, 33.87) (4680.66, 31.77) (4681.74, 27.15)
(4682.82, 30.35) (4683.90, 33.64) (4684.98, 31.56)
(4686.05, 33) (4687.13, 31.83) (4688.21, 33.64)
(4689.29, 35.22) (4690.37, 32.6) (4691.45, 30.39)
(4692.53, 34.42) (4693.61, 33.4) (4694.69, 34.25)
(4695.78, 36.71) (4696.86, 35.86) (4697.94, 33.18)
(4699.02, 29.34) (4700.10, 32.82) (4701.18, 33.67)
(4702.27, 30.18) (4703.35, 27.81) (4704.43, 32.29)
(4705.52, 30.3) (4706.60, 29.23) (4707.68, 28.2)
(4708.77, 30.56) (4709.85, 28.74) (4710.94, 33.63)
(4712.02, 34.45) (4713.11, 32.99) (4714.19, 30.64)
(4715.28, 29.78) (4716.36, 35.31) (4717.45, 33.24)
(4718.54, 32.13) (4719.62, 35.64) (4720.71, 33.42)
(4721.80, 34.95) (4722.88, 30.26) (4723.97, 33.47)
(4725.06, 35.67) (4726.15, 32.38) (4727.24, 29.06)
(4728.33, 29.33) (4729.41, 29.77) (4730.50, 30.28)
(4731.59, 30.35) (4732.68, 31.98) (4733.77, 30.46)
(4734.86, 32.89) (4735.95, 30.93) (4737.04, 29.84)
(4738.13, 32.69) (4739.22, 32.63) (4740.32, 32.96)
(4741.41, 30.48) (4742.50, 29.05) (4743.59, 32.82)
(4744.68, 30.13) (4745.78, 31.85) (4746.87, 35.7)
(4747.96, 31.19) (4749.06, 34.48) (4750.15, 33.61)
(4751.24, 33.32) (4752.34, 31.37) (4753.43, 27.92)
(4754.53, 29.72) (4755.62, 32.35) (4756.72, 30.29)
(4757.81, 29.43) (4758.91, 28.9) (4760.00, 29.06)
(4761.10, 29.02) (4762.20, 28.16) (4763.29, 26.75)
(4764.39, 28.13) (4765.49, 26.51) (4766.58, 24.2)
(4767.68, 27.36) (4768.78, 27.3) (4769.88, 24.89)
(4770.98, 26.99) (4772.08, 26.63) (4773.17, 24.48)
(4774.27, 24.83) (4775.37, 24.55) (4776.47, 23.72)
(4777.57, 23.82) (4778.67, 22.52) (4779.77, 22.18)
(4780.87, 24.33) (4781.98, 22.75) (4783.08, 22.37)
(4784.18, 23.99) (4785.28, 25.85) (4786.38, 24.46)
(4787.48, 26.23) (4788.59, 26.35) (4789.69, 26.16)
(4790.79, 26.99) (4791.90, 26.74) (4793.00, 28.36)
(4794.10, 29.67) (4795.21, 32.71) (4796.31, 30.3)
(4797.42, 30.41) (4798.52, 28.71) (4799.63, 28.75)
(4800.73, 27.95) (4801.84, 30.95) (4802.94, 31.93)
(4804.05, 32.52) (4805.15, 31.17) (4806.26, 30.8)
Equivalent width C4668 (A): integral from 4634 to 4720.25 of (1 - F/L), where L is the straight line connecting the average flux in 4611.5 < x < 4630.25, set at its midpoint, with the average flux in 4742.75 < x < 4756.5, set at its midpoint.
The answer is 1.5 A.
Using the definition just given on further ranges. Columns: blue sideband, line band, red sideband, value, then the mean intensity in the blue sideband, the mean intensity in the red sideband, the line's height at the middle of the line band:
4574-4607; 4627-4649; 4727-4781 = -1.48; 31.9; 29.1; 31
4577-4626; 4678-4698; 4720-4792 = -1.60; 32.8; 28.8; 30.6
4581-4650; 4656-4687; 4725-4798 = -2.13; 33.1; 28.6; 31.4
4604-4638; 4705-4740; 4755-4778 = -2.97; 34.4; 27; 29.3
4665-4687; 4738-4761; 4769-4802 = -2.50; 32.4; 26.2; 28.3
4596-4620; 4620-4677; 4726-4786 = -1.96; 33.5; 28.7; 32.2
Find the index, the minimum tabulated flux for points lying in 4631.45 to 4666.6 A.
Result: 24.62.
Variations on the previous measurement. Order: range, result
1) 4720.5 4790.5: 22.18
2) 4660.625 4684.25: 24.87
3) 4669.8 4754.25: 27.15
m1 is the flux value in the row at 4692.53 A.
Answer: 34.42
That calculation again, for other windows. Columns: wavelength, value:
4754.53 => 29.72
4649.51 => 31.65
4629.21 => 34.46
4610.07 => 37.28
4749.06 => 34.48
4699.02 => 29.34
